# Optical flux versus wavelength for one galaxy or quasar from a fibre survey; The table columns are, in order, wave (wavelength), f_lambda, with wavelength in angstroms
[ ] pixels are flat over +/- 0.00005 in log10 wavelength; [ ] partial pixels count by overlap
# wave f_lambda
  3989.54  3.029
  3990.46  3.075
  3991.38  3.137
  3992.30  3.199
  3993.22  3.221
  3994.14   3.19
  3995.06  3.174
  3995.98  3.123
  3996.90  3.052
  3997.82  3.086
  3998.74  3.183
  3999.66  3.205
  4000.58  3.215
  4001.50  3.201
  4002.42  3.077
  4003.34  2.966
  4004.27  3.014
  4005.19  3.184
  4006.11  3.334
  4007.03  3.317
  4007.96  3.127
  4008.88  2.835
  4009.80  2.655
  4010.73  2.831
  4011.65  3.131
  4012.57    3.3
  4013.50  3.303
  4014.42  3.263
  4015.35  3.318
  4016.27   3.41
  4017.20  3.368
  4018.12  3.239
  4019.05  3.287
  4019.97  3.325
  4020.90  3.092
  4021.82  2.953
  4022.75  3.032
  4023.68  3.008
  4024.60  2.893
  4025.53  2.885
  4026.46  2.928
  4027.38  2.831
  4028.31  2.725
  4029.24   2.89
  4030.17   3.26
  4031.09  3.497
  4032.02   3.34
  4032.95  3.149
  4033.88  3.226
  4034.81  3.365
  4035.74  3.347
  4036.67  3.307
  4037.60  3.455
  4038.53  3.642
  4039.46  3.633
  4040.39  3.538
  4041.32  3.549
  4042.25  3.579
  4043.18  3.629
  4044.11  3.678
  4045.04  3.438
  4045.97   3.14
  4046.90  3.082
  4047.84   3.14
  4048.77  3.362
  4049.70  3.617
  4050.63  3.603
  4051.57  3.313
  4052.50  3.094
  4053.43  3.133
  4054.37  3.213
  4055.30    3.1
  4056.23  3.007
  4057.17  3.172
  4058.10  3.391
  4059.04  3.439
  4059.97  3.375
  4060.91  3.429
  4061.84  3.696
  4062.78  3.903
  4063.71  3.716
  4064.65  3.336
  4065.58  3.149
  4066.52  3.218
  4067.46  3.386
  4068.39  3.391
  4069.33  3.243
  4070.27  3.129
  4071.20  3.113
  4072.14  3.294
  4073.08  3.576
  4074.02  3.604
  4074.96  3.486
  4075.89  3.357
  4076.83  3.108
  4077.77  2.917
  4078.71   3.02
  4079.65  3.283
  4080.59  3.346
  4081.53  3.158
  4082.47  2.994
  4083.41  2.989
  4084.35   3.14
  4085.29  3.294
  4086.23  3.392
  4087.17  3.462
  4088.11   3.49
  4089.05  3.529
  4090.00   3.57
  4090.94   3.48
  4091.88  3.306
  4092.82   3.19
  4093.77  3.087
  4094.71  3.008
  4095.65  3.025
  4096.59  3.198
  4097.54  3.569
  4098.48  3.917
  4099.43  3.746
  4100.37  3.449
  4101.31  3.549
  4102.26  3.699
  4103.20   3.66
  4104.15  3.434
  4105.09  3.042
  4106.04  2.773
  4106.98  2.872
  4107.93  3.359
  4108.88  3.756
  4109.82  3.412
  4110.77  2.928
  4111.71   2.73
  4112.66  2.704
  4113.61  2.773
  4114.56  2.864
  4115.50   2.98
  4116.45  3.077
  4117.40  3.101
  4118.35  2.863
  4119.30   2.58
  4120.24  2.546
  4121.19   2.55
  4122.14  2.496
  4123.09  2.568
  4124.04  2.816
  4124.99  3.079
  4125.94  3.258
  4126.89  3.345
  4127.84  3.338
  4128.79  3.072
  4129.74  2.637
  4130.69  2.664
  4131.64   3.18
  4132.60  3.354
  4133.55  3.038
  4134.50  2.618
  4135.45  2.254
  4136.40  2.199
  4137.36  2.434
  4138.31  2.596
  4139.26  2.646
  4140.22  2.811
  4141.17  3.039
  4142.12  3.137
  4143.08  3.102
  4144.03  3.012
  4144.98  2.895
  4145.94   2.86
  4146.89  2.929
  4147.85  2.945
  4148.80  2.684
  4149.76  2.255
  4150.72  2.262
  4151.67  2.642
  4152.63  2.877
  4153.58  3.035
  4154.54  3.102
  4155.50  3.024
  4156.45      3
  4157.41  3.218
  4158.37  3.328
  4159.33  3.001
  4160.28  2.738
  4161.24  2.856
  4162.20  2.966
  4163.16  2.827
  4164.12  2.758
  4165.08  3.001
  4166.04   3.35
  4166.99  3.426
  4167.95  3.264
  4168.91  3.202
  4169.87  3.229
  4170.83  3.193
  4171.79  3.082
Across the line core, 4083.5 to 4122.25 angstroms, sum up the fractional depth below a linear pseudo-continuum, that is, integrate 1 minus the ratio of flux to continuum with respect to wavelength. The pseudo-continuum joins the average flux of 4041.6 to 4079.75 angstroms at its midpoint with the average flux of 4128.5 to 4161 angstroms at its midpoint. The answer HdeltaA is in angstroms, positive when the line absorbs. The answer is -1.2 angstroms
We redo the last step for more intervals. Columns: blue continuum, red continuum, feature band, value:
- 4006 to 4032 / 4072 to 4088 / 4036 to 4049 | -1.1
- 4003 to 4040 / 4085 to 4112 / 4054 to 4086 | -0.1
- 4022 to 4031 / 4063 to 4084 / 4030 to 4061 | -2.8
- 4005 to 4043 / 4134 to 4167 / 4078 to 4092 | -1.2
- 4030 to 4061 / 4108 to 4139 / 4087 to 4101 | -1.6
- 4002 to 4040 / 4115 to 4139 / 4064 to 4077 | -1.4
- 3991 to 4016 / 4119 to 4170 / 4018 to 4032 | 0.2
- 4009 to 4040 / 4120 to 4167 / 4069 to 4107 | -3.8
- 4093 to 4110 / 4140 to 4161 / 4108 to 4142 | 2.9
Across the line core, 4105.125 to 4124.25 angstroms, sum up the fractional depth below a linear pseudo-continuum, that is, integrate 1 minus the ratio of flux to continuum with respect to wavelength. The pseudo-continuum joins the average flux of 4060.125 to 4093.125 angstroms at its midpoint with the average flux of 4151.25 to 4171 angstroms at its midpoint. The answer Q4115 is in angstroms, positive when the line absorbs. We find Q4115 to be 1.9 angstroms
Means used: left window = 3.34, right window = 3.05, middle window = 2.89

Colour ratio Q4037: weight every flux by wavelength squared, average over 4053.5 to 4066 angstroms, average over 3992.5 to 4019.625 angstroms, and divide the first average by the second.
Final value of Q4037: 1.10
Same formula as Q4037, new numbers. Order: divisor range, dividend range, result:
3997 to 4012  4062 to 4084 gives 1.11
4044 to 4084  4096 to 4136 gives 0.95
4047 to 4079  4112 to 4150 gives 0.88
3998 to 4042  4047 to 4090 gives 1.07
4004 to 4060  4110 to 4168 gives 0.94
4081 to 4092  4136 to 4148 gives 0.87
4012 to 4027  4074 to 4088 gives 1.05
